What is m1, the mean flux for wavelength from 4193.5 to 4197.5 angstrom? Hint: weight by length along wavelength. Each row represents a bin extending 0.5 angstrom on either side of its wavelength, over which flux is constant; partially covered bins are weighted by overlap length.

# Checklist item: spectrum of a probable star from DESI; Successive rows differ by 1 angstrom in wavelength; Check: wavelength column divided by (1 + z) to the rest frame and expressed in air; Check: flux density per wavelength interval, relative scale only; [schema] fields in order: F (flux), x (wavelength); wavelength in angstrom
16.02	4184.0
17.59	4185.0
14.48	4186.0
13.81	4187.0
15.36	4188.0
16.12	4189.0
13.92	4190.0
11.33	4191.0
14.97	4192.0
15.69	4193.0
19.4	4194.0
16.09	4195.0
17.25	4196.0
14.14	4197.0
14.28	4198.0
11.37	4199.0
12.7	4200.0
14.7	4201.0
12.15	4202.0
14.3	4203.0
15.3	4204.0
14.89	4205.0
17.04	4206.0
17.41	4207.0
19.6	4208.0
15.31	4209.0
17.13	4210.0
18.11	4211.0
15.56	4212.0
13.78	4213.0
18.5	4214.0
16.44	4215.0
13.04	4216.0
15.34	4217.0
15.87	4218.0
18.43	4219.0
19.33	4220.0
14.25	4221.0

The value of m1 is 16.7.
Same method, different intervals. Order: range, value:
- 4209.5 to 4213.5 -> 16.1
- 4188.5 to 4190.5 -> 15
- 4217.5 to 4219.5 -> 17.1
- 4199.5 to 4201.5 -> 13.7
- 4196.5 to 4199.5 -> 13.3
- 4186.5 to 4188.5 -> 14.6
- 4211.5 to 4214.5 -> 15.9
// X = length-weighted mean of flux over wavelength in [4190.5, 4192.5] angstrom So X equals 13.2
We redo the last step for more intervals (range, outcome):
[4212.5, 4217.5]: 15.4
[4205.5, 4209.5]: 17.3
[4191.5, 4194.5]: 16.7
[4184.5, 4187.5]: 15.3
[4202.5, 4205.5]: 14.8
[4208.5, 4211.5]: 16.8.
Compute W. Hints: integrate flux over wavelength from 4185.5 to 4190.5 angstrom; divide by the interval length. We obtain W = 14.7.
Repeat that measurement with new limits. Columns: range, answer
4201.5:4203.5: 13.2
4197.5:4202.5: 13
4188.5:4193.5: 14.4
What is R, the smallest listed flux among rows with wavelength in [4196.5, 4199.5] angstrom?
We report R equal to 11.37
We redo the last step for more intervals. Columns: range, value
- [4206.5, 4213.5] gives 13.78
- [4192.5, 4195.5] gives 15.69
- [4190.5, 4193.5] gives 11.33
